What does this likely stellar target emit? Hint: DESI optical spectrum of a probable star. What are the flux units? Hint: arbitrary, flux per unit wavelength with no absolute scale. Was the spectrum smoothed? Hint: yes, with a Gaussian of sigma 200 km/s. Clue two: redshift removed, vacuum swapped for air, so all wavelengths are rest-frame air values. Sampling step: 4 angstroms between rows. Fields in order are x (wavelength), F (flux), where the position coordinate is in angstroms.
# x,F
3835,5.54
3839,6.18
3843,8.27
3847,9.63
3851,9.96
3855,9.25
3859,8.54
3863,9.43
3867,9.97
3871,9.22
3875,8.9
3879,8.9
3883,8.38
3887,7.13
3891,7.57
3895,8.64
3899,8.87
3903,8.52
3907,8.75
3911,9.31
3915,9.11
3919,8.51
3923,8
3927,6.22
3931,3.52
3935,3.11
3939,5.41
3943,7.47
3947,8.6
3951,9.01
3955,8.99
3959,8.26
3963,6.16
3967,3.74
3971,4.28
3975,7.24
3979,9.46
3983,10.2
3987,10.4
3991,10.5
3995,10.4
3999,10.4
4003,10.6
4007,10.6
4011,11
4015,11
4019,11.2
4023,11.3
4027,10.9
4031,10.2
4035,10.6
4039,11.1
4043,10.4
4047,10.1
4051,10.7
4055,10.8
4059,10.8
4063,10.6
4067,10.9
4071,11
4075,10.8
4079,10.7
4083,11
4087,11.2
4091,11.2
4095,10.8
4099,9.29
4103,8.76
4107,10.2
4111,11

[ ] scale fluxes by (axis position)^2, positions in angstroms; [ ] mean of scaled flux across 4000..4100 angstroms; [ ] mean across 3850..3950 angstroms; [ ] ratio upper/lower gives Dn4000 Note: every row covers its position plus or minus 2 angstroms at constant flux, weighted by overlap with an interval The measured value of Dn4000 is 1.45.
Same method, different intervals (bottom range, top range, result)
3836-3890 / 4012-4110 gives 1.36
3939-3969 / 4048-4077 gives 1.55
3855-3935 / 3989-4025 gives 1.40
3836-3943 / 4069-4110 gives 1.45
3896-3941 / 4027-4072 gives 1.57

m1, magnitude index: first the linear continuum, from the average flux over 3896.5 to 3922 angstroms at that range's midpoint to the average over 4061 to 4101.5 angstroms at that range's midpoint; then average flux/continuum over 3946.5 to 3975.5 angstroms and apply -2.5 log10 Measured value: 0.32 mag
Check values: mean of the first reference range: 8.81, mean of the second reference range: 10.7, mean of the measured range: 6.94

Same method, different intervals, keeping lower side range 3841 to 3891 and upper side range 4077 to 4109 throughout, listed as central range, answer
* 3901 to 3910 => 0.056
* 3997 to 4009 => -0.078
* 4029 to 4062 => -0.053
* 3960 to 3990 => 0.274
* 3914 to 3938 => 0.429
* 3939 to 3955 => 0.171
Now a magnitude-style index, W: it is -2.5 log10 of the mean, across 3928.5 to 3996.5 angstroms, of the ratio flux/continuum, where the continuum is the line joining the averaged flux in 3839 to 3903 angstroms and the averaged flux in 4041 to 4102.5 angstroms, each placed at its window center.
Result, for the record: 0.28 mag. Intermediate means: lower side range 8.75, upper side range 10.6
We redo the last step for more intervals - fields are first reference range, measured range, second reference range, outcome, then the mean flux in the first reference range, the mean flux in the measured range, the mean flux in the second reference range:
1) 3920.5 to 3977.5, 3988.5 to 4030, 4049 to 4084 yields -0.234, 6.47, 10.8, 10.8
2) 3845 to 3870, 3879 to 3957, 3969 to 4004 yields 0.216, 9.45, 7.67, 9.24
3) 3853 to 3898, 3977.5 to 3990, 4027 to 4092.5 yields -0.017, 8.72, 10.1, 10.8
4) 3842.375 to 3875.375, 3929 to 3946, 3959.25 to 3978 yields 0.307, 9.3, 5.1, 5.85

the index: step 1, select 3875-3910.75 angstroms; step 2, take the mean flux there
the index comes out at 8.42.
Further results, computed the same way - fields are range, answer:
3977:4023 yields 10.6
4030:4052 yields 10.5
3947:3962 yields 8.56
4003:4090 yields 10.8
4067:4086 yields 10.9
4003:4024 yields 11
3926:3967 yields 6.54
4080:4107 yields 10.4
